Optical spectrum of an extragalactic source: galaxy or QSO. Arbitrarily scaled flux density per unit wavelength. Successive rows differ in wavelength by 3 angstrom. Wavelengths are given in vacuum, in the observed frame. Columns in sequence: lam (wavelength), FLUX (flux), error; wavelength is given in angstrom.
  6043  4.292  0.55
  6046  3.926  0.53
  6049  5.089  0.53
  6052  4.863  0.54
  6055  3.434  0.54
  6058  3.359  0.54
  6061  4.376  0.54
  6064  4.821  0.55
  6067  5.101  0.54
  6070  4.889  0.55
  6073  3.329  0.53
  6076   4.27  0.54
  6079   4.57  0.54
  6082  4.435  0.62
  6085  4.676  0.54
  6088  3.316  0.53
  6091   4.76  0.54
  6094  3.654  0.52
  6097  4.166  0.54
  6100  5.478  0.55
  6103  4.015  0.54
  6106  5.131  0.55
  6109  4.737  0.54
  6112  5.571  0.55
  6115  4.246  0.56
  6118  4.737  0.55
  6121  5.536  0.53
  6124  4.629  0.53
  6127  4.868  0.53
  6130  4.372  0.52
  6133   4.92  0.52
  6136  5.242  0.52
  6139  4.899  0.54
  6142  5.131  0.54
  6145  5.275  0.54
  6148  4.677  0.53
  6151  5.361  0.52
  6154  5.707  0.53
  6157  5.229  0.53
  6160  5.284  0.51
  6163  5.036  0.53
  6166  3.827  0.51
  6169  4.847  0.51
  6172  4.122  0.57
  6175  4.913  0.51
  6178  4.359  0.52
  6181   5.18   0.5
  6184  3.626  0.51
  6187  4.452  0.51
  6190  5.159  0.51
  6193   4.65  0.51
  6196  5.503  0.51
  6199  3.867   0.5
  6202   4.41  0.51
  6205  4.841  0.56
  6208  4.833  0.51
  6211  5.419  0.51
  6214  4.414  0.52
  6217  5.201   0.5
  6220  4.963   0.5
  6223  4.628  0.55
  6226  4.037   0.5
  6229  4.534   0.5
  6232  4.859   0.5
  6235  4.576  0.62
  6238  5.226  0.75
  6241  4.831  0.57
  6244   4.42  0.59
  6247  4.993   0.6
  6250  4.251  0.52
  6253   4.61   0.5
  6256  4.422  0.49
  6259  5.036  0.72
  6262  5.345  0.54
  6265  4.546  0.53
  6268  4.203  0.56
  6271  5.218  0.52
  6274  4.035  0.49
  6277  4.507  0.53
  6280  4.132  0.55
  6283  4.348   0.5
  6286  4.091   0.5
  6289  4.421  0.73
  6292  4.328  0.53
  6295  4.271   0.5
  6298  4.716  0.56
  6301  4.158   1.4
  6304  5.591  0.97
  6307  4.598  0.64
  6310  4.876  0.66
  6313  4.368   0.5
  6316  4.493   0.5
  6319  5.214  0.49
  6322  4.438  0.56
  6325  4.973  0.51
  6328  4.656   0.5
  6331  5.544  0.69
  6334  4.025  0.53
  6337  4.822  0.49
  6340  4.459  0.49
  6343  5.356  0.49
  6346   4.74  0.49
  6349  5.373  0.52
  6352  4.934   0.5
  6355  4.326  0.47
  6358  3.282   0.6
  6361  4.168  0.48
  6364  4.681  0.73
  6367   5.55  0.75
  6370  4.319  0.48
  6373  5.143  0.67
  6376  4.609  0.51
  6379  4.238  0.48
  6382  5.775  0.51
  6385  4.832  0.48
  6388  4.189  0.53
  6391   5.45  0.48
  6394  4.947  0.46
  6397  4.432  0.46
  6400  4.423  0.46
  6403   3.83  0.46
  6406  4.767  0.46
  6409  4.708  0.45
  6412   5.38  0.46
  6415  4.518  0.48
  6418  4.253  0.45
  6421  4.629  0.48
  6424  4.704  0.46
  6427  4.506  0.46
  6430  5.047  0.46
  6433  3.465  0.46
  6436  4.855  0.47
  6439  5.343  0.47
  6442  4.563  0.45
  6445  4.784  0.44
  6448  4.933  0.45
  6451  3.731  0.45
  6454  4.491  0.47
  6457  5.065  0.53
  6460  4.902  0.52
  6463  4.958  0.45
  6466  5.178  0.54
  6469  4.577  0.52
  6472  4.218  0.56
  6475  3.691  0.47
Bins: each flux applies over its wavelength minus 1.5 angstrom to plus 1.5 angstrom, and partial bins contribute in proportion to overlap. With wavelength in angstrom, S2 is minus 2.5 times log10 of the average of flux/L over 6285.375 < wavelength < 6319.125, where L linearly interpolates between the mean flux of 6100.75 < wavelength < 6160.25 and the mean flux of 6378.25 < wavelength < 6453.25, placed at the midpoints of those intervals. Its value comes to 0.05 mag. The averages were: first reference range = 4.98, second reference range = 4.65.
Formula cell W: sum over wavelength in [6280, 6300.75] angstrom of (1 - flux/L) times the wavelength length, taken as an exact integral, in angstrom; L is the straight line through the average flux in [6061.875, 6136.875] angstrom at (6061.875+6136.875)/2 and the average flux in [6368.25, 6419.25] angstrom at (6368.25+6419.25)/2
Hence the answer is 1.5 angstrom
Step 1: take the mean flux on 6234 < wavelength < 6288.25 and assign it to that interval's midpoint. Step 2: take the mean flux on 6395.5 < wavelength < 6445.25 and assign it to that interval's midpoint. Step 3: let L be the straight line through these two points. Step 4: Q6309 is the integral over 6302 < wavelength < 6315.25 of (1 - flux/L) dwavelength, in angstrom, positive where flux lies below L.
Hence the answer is -0.62 angstrom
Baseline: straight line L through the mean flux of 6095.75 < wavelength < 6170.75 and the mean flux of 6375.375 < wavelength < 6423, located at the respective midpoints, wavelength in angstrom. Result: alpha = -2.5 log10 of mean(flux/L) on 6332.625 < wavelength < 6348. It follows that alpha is 0.01 mag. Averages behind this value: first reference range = 4.92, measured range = 4.71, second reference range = 4.69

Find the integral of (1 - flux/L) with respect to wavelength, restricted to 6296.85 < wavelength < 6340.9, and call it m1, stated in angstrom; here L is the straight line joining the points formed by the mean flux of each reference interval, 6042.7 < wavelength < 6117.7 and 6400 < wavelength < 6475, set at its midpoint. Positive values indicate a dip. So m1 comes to -1.7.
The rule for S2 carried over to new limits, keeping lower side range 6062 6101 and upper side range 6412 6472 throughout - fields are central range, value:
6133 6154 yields -0.15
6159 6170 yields -0.06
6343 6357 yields -0.06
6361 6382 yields -0.04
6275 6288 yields 0.07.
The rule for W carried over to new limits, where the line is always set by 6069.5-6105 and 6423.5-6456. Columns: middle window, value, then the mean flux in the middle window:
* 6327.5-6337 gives -0.56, 4.76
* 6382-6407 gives -0.69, 4.68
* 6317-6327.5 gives -0.81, 4.84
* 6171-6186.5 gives -0.29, 4.45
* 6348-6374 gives -0.56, 4.62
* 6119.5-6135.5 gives -2.08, 4.89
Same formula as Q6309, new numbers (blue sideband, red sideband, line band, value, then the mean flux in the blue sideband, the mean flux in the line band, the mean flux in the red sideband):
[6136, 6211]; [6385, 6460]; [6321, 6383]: -0.5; 4.82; 4.73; 4.64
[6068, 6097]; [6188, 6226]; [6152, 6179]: -1.4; 4.22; 4.83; 4.79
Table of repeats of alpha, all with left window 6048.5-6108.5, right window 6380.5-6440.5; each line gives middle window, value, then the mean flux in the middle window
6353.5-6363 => 0.17 mag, 3.97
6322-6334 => -0.05 mag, 4.85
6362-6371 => -0.04 mag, 4.84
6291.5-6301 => 0.04 mag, 4.41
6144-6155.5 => -0.18 mag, 5.25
